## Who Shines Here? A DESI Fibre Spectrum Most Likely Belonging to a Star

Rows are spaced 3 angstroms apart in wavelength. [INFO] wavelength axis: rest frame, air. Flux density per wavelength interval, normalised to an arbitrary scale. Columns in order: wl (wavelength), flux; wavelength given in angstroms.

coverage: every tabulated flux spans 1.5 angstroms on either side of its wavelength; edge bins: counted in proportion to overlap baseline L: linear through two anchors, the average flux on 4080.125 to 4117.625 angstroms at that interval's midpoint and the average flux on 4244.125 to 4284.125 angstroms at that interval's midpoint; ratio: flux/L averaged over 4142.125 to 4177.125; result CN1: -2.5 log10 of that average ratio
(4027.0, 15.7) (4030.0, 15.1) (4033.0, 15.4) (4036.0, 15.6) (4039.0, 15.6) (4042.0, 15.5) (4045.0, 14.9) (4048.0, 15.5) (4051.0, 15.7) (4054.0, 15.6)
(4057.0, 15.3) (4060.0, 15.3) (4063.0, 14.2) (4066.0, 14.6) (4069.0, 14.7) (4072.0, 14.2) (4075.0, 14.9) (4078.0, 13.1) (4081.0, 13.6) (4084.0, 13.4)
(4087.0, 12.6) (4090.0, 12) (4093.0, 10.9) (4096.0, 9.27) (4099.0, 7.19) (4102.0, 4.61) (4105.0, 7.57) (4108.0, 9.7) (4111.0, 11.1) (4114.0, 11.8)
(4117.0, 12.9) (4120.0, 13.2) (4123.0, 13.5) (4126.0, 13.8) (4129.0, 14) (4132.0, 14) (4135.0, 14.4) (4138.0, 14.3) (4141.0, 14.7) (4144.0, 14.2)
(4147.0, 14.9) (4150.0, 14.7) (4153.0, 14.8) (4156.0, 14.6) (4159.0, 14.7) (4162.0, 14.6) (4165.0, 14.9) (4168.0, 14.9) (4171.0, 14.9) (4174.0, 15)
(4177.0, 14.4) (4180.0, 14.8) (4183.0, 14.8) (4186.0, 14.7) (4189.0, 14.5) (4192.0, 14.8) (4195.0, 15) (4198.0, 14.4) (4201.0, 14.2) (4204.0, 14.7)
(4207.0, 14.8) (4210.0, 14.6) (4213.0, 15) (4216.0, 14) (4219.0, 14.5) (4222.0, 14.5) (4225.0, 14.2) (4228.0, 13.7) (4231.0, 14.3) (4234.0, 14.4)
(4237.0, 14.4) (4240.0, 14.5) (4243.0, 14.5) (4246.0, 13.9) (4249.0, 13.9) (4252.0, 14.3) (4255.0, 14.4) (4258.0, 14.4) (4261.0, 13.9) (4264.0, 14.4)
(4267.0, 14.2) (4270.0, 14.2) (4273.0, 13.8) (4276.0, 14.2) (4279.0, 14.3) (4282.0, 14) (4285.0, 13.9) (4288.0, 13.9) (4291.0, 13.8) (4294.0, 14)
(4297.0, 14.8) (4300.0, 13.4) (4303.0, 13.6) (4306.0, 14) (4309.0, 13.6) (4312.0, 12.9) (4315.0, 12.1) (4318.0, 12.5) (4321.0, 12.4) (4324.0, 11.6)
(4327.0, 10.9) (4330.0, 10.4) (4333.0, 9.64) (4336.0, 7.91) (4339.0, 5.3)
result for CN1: -0.24 mag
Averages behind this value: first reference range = 10.4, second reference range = 14.1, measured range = 14.7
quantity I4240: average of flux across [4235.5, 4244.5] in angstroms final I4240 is 14.5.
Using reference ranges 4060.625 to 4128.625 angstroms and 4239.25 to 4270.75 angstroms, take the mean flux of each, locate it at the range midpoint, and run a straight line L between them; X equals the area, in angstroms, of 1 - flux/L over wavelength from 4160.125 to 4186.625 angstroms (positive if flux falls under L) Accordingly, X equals -3.4 angstroms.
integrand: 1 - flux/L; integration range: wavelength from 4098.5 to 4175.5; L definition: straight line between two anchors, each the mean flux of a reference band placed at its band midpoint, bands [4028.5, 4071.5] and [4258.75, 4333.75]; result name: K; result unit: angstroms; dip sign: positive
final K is 7.3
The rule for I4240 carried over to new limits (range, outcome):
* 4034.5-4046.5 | 15.4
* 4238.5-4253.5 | 14.2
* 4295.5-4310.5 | 13.9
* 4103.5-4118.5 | 10.6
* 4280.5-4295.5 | 13.9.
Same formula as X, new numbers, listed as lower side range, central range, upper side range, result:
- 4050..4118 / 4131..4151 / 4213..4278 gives -2.24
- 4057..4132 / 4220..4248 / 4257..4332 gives -2.62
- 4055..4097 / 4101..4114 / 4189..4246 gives 4.67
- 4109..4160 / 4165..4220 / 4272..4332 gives -4.40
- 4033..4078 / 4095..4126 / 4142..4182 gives 9.59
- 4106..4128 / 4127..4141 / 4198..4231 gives -1.80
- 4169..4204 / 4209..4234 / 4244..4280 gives 0.16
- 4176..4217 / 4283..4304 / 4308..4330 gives -2.12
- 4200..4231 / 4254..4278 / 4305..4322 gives -0.97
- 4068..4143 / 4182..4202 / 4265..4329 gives -2.94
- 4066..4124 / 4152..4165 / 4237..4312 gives -2.28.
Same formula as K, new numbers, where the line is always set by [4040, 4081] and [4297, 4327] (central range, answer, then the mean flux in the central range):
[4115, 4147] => 0.9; 13.9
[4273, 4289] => -1.1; 14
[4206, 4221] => -1.0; 14.6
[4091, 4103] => 5.2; 8.3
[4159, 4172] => -0.7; 14.8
